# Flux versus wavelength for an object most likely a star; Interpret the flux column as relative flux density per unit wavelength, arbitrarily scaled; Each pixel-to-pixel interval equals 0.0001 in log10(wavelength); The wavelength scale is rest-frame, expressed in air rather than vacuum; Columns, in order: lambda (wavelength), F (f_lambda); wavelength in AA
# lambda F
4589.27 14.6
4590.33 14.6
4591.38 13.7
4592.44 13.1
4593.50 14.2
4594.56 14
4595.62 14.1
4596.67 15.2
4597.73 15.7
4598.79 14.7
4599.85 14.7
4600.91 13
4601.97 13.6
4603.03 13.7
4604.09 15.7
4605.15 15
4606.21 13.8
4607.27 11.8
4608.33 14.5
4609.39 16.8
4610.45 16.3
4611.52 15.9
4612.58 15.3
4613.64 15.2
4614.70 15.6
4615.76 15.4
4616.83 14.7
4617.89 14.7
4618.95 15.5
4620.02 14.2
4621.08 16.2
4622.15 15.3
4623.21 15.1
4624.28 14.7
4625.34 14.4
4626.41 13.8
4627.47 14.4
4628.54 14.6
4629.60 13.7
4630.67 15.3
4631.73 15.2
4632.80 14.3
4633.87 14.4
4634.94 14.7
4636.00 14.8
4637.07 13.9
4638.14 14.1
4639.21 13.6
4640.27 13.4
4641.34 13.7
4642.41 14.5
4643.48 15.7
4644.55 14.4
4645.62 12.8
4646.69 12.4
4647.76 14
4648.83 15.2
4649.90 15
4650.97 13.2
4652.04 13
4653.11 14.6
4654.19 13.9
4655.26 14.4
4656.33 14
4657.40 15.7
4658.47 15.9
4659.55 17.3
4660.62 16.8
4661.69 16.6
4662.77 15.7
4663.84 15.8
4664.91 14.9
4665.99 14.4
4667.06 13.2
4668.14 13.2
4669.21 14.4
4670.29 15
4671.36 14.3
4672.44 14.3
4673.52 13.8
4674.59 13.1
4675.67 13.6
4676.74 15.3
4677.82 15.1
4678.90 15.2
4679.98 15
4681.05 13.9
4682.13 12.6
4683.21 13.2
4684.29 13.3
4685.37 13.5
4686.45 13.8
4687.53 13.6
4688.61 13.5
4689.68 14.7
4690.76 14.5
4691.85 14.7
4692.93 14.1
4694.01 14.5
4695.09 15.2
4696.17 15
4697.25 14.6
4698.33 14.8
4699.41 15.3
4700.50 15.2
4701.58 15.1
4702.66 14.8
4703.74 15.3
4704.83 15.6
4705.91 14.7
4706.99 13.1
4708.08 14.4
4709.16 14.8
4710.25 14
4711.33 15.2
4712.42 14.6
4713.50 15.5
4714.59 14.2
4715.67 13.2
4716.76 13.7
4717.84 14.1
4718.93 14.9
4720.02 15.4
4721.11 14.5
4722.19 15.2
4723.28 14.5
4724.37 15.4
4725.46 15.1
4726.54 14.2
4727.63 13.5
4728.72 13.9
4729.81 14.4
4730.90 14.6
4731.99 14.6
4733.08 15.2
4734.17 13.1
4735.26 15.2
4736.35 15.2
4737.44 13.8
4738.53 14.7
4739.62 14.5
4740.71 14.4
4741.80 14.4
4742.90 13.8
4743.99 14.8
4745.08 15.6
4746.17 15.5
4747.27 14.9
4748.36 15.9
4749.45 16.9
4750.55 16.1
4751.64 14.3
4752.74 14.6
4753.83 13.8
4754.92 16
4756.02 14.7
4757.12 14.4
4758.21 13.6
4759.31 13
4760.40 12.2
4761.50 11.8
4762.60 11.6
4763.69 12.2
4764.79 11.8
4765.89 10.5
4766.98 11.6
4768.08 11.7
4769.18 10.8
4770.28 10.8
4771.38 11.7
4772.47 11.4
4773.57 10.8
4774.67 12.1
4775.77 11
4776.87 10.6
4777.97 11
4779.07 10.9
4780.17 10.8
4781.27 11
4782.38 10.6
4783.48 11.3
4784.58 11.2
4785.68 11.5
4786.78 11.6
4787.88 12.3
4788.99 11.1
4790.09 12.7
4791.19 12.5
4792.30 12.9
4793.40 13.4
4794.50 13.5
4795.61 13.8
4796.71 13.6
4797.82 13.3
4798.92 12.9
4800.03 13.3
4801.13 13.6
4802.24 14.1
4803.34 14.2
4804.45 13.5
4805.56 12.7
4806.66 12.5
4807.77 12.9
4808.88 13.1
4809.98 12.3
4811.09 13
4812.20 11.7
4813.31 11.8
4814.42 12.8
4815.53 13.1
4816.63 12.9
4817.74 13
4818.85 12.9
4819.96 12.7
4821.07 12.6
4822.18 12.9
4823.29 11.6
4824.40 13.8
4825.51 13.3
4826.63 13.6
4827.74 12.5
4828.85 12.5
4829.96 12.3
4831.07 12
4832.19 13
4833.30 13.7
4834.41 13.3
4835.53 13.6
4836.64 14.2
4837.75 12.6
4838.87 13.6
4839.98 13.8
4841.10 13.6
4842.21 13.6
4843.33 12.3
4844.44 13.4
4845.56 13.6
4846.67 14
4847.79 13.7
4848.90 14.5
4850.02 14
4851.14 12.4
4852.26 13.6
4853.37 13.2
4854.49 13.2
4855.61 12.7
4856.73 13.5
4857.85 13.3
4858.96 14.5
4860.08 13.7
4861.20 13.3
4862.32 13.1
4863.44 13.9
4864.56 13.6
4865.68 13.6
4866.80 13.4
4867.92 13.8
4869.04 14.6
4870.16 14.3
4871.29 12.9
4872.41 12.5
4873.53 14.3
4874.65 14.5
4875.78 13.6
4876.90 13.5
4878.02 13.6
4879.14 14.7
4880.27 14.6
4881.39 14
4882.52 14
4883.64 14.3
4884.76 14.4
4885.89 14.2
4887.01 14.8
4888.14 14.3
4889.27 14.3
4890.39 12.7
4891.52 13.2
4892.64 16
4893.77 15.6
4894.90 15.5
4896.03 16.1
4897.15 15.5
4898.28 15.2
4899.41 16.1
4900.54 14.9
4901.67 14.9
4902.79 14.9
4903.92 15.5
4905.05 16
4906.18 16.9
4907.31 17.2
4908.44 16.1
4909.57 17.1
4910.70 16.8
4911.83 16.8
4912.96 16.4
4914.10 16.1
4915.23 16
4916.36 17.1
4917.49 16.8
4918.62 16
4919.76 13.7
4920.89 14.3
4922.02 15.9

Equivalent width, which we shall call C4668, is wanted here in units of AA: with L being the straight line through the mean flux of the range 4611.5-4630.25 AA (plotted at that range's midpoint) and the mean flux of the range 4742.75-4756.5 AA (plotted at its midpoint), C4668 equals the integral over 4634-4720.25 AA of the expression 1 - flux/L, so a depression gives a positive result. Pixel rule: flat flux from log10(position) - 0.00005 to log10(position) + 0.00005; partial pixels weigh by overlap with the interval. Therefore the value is 3.31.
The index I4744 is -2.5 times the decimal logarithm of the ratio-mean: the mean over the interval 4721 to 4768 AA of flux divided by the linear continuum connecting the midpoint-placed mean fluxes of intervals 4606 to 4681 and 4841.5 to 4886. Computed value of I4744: 0.00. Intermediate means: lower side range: 14.6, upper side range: 13.7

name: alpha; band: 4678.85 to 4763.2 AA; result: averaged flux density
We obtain 14.4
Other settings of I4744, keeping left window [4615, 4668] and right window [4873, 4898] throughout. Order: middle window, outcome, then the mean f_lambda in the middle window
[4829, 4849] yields 0.09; 13.3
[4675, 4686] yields 0.04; 14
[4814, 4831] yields 0.13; 12.8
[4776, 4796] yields 0.23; 11.8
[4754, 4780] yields 0.21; 12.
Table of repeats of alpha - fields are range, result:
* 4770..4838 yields 12.5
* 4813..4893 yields 13.5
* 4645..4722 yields 14.5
